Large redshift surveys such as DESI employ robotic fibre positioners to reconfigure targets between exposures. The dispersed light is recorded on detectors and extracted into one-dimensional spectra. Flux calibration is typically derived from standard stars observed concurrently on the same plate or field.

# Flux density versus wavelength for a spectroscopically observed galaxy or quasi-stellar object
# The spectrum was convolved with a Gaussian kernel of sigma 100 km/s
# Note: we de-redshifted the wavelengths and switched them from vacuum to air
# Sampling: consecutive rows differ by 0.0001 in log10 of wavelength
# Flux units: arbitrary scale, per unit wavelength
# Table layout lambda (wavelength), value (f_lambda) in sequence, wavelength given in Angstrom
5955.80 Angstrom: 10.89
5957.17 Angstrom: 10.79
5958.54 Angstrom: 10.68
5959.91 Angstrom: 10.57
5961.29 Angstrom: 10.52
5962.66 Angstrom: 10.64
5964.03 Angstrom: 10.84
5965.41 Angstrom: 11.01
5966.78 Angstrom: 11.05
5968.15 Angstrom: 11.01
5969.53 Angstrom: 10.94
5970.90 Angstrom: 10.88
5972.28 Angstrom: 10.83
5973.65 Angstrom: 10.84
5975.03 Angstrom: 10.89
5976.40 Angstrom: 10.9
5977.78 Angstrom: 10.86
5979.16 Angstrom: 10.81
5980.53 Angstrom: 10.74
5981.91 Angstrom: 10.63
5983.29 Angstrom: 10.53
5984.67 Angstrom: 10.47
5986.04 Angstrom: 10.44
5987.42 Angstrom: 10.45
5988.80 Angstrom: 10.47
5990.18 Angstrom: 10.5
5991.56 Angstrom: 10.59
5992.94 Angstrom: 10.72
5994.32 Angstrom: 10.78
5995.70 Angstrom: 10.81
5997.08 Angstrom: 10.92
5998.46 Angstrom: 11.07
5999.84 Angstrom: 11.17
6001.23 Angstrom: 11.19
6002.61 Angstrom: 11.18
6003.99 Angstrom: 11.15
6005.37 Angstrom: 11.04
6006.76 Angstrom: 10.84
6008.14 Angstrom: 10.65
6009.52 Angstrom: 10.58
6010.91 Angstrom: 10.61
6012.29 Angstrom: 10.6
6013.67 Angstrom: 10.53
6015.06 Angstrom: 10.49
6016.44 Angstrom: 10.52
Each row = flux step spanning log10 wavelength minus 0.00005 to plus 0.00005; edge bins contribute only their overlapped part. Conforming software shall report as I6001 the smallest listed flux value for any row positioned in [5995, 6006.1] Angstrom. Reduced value 10.81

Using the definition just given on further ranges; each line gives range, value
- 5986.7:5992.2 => 10.45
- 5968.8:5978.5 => 10.83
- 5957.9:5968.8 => 10.52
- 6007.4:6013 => 10.58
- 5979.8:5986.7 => 10.44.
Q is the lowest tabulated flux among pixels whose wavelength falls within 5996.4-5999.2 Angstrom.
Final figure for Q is 10.92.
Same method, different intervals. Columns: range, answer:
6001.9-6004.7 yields 11.15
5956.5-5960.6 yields 10.57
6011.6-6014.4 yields 10.53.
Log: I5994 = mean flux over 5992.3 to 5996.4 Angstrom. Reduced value 10.8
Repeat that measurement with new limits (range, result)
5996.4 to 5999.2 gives 11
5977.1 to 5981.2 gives 10.8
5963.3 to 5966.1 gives 10.9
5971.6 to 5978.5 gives 10.9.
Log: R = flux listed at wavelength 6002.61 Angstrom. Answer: 11.18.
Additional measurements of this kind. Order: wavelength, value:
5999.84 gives 11.17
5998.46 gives 11.07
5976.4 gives 10.9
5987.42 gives 10.45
